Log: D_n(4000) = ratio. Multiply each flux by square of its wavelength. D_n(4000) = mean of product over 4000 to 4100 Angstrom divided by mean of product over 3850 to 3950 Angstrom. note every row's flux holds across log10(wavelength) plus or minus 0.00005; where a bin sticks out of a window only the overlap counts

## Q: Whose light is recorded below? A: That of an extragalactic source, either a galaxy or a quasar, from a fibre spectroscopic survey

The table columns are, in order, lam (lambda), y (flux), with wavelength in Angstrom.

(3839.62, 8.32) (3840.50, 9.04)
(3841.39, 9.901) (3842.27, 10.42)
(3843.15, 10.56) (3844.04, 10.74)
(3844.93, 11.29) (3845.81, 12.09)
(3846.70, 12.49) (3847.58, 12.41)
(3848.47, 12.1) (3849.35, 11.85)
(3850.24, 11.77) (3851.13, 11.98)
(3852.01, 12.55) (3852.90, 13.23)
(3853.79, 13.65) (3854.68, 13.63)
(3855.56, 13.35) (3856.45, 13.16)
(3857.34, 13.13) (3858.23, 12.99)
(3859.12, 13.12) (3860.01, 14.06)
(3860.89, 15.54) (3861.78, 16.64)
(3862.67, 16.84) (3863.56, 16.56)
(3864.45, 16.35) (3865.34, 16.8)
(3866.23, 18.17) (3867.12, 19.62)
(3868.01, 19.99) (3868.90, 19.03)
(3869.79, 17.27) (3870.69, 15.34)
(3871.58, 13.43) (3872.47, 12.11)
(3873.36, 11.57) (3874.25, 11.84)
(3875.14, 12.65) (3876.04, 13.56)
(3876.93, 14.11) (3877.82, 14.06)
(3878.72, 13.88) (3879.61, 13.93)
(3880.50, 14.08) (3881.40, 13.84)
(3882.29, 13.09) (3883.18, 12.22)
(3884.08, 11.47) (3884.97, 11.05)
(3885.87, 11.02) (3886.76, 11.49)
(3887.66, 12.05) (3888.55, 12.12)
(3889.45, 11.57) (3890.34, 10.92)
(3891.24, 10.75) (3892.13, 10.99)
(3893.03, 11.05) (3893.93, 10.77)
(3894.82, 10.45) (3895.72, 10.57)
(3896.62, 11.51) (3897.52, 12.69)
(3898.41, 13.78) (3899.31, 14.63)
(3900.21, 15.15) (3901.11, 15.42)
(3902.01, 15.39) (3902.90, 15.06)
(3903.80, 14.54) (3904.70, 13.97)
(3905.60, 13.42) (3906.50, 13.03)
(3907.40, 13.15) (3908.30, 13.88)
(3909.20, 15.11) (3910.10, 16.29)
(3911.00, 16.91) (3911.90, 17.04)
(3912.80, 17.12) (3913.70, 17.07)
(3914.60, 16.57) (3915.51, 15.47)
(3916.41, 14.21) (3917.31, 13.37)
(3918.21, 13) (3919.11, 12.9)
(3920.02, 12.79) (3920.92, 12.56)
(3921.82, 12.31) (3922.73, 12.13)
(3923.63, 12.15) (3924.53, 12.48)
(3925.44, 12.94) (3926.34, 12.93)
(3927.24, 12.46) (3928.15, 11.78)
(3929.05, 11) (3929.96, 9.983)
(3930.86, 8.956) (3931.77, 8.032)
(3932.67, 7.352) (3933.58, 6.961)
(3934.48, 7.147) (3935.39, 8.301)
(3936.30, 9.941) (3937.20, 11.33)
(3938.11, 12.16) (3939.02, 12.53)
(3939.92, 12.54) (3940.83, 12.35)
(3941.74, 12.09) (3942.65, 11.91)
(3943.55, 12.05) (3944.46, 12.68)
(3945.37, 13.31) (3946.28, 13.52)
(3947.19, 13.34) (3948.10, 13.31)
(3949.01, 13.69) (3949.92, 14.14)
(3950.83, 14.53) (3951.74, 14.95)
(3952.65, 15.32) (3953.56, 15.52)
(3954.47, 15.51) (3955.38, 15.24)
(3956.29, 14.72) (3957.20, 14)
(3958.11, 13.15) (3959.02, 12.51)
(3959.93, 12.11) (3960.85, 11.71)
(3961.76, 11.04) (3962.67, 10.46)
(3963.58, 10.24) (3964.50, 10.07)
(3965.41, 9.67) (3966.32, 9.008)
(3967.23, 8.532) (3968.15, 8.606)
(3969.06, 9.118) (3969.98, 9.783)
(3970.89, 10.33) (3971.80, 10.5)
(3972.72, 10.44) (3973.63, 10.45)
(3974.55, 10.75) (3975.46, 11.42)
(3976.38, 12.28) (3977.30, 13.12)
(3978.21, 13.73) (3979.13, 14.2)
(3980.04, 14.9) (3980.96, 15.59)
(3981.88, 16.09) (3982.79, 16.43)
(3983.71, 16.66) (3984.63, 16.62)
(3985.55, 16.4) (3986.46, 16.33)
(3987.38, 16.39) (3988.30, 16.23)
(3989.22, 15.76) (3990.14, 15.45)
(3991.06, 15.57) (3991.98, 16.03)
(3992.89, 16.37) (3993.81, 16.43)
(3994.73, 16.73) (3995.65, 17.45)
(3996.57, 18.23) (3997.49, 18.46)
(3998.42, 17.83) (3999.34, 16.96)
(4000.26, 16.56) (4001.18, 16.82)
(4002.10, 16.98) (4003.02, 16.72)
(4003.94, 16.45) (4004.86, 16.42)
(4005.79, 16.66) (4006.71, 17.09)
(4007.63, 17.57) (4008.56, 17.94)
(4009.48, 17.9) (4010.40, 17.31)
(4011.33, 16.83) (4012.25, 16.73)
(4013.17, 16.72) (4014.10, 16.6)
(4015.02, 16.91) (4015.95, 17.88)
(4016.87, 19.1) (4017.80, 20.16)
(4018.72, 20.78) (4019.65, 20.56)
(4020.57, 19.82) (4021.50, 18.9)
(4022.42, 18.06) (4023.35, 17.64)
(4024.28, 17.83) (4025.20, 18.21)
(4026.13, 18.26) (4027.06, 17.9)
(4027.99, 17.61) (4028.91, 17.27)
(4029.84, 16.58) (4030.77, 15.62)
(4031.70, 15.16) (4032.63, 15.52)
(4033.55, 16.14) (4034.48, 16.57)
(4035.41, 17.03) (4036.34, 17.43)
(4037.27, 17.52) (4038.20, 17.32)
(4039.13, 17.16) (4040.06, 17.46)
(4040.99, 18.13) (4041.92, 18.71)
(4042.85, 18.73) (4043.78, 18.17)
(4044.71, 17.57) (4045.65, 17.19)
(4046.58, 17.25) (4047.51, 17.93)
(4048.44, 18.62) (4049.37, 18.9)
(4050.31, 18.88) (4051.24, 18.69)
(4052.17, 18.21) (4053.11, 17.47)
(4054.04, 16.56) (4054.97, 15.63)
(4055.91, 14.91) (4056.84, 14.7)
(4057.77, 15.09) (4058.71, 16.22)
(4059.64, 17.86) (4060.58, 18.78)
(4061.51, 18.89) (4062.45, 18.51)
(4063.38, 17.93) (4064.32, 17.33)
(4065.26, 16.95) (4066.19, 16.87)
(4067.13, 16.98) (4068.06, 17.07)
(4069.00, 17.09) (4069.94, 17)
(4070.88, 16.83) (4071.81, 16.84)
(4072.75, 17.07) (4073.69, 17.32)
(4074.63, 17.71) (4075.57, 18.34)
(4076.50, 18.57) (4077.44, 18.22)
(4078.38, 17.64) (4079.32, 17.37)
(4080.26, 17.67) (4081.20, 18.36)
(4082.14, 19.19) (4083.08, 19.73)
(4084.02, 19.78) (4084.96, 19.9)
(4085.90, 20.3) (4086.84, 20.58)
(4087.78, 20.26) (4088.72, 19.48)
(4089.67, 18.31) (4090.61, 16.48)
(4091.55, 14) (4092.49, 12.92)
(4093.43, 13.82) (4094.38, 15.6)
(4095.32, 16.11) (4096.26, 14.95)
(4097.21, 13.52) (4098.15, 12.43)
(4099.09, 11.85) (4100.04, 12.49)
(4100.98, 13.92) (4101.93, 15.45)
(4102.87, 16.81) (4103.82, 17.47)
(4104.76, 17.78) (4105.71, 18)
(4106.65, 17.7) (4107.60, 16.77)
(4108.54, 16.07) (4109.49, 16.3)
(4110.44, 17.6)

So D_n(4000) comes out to 1.42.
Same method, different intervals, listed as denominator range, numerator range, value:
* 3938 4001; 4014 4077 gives 1.33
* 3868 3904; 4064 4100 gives 1.44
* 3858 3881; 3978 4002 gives 1.15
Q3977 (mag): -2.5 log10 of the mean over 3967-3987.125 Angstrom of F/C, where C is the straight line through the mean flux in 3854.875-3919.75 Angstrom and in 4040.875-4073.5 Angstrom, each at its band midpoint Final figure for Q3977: 0.22 mag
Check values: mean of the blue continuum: 14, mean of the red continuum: 17.4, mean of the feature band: 12.9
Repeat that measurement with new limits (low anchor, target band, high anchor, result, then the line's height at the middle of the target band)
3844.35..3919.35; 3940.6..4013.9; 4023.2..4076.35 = 0.11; 15.8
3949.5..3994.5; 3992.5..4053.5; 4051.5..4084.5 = -0.14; 15.5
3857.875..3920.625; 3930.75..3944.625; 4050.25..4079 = 0.39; 14.9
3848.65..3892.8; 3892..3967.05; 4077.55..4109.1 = 0.14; 14.5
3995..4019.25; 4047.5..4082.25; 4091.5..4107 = -0.10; 15.9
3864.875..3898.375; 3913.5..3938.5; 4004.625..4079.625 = 0.23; 14.4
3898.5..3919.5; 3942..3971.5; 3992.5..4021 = 0.30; 16.2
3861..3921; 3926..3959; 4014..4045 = 0.26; 15.4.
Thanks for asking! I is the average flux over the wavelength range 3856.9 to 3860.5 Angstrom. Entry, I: 13.4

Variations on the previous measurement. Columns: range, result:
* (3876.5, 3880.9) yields 14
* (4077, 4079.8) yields 17.7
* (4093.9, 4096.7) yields 15.6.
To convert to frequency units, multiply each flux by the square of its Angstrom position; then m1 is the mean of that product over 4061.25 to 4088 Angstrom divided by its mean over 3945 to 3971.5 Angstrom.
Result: 1.56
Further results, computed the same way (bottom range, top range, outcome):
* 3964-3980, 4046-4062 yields 1.67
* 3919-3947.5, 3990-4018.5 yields 1.57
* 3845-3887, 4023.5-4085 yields 1.38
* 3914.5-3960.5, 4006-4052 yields 1.49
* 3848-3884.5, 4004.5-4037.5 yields 1.33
